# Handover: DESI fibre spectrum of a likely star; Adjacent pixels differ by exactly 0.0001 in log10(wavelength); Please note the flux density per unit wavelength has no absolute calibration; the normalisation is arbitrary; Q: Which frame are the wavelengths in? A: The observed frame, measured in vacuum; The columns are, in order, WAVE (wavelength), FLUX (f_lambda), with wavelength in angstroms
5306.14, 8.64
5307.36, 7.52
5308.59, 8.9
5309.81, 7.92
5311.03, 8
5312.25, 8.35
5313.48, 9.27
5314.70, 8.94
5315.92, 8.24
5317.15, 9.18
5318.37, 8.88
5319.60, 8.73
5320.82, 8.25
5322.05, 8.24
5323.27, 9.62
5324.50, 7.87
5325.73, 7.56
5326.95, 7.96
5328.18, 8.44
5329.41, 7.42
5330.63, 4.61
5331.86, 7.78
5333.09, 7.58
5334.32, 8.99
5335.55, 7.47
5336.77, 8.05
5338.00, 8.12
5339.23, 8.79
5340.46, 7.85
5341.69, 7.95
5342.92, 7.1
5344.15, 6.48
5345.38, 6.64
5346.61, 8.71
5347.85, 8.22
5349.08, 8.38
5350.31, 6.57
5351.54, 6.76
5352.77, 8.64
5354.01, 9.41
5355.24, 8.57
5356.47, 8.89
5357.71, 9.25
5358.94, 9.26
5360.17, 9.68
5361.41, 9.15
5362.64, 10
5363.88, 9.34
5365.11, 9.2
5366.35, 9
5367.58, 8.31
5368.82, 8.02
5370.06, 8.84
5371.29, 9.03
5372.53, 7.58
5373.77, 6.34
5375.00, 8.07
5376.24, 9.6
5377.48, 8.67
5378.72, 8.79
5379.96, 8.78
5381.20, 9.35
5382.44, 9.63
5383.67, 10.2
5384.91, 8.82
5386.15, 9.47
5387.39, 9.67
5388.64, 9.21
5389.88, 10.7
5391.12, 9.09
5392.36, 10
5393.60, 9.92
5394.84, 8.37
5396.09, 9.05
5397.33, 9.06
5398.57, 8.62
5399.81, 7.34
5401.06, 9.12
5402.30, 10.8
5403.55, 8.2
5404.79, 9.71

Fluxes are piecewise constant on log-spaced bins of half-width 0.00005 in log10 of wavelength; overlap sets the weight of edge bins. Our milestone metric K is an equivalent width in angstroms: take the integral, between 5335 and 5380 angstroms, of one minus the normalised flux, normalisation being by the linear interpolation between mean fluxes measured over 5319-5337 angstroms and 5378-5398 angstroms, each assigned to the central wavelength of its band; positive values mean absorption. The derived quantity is 1.4 angstroms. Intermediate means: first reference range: 7.9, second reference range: 9.38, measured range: 8.36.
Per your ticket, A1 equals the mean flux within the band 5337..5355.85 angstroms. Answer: 7.88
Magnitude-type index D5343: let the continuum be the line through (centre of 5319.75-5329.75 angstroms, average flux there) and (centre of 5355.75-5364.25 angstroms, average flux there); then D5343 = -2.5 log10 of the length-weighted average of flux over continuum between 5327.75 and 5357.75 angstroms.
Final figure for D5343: 0.126 mag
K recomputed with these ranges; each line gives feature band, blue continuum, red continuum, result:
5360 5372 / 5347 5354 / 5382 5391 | -0.55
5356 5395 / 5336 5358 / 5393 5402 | -2.75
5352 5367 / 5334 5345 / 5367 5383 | -1.74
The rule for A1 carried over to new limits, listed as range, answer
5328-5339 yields 7.62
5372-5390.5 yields 9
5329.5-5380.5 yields 8.25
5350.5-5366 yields 8.95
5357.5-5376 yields 8.75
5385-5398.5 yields 9.39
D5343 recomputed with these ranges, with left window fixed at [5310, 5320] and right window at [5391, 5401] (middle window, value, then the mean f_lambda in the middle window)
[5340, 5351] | 0.16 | 7.53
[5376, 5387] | -0.04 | 9.26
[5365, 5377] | 0.06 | 8.37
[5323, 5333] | 0.15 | 7.58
